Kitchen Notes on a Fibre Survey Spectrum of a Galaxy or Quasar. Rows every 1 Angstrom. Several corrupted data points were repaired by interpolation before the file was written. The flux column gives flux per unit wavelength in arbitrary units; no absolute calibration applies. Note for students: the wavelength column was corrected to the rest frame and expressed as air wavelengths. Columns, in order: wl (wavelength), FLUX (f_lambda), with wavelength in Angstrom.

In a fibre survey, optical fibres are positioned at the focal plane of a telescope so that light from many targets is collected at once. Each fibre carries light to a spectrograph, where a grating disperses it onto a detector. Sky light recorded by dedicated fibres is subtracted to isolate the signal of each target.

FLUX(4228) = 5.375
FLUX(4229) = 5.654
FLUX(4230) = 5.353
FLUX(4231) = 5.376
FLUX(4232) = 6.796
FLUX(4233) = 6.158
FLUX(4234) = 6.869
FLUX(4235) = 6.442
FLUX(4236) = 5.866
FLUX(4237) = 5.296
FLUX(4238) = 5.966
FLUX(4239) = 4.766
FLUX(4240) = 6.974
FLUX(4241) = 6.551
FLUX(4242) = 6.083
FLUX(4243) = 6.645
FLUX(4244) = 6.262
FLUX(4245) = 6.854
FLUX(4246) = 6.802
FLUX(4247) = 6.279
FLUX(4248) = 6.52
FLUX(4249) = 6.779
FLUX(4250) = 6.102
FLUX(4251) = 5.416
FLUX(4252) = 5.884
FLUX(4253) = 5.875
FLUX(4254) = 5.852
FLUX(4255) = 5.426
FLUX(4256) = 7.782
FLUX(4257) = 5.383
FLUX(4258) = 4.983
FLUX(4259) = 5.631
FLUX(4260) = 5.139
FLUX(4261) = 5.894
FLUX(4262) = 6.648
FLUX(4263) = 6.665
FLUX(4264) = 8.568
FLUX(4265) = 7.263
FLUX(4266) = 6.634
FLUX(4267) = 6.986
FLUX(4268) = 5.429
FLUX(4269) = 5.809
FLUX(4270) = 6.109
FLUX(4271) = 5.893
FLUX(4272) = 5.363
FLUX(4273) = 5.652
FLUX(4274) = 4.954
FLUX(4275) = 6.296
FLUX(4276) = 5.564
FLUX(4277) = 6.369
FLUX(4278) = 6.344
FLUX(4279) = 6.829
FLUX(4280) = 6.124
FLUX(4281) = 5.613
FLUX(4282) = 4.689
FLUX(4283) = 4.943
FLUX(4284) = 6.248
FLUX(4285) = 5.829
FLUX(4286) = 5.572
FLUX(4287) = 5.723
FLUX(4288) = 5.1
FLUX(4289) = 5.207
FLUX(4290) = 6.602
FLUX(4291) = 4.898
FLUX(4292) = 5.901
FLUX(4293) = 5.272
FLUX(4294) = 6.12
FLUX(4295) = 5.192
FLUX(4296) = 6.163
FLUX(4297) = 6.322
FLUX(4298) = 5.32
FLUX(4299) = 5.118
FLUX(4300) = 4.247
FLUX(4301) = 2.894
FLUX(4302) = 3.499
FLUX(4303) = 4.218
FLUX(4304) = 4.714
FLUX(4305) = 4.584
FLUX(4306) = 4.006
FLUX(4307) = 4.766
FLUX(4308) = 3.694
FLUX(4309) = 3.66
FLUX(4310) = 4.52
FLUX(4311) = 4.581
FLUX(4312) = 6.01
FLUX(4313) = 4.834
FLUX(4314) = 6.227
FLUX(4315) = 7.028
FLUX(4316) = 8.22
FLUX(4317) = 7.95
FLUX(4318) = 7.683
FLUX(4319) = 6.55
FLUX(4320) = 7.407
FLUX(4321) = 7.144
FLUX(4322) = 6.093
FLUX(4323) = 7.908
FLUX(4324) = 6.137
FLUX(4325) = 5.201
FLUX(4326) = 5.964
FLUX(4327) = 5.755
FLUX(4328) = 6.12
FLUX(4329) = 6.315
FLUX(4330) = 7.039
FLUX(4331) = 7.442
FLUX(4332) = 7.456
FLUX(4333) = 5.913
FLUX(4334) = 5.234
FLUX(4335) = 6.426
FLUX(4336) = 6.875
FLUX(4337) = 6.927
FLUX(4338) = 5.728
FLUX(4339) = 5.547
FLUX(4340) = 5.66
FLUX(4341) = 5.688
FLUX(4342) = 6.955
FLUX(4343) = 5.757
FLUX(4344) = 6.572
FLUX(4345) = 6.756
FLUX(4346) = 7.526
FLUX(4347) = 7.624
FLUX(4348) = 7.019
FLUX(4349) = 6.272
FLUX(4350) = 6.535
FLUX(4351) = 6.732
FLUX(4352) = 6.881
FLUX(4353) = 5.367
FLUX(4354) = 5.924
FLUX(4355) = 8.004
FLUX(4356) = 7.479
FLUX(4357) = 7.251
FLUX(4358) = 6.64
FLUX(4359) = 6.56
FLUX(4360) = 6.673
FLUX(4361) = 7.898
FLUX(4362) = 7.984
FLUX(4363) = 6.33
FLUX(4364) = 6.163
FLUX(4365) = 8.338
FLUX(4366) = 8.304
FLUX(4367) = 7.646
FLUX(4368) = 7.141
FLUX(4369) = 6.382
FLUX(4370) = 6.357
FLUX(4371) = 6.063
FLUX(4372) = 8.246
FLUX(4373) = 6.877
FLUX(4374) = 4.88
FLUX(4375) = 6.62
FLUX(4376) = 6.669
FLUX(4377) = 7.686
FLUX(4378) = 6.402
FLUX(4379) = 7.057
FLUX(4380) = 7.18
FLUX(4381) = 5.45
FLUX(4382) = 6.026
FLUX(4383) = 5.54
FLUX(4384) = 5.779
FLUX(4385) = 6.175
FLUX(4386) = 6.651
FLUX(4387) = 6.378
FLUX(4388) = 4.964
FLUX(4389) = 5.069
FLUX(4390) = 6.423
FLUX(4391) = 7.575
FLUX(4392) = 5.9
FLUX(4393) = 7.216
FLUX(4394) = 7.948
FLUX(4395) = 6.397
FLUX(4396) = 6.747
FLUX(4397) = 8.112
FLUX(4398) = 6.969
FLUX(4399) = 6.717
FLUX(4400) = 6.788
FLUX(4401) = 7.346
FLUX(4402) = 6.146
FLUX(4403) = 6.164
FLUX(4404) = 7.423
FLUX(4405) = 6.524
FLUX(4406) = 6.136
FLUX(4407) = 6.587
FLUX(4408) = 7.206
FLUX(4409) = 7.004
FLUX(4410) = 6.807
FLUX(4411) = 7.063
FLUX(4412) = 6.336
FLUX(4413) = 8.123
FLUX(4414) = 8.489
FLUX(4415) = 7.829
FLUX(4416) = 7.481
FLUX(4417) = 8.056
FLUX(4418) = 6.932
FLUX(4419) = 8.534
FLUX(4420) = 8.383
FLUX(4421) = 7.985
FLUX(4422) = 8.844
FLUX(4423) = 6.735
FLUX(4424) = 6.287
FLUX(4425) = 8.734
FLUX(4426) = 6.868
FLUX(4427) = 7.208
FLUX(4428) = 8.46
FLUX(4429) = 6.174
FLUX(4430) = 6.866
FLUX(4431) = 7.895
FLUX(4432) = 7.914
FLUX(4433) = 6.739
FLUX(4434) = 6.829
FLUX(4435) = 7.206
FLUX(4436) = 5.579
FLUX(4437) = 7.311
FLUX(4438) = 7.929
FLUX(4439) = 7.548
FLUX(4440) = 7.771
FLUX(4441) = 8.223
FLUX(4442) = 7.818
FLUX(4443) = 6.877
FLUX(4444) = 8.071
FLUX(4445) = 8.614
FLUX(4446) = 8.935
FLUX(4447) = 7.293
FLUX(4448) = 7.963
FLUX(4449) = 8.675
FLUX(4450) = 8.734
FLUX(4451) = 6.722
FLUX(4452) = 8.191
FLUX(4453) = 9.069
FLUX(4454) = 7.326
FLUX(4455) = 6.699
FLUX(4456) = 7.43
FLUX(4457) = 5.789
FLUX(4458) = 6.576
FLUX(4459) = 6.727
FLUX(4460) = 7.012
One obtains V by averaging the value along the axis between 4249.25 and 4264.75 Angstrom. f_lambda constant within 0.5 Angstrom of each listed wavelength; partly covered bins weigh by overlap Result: 6.11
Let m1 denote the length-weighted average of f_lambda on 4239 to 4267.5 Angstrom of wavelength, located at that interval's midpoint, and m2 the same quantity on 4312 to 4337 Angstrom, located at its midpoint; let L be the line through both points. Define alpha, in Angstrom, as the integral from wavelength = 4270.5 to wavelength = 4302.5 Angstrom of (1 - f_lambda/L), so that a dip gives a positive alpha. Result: 4.8 Angstrom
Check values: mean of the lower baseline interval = 6.33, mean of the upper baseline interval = 6.62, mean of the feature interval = 5.5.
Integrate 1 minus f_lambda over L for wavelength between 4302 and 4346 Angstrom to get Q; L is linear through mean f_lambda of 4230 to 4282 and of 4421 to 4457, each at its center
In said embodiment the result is 4.3 Angstrom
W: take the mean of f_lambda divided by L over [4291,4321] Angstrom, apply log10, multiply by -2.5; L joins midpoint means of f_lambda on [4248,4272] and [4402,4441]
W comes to 0.20 mag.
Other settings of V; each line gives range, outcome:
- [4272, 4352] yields 5.9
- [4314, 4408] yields 6.68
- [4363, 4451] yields 7.11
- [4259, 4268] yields 6.59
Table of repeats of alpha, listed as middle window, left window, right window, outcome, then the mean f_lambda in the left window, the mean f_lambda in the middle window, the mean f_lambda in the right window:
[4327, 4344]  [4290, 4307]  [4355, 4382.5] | -0.9 Angstrom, 4.95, 6.31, 6.92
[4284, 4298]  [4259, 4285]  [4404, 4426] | 1.2 Angstrom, 6.07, 5.69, 7.42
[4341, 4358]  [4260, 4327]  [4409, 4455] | -0.6 Angstrom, 5.77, 6.75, 7.61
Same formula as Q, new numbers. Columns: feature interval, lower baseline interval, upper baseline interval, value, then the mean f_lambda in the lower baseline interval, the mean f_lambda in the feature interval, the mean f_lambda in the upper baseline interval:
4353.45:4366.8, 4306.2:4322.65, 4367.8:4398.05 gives -1.8 Angstrom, 6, 7.2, 6.53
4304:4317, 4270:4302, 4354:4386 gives 1.4 Angstrom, 5.54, 5.27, 6.82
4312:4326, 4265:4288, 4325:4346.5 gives -1.2 Angstrom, 5.88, 6.74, 6.34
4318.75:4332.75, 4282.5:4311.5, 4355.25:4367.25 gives -1.4 Angstrom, 5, 6.6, 7.28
